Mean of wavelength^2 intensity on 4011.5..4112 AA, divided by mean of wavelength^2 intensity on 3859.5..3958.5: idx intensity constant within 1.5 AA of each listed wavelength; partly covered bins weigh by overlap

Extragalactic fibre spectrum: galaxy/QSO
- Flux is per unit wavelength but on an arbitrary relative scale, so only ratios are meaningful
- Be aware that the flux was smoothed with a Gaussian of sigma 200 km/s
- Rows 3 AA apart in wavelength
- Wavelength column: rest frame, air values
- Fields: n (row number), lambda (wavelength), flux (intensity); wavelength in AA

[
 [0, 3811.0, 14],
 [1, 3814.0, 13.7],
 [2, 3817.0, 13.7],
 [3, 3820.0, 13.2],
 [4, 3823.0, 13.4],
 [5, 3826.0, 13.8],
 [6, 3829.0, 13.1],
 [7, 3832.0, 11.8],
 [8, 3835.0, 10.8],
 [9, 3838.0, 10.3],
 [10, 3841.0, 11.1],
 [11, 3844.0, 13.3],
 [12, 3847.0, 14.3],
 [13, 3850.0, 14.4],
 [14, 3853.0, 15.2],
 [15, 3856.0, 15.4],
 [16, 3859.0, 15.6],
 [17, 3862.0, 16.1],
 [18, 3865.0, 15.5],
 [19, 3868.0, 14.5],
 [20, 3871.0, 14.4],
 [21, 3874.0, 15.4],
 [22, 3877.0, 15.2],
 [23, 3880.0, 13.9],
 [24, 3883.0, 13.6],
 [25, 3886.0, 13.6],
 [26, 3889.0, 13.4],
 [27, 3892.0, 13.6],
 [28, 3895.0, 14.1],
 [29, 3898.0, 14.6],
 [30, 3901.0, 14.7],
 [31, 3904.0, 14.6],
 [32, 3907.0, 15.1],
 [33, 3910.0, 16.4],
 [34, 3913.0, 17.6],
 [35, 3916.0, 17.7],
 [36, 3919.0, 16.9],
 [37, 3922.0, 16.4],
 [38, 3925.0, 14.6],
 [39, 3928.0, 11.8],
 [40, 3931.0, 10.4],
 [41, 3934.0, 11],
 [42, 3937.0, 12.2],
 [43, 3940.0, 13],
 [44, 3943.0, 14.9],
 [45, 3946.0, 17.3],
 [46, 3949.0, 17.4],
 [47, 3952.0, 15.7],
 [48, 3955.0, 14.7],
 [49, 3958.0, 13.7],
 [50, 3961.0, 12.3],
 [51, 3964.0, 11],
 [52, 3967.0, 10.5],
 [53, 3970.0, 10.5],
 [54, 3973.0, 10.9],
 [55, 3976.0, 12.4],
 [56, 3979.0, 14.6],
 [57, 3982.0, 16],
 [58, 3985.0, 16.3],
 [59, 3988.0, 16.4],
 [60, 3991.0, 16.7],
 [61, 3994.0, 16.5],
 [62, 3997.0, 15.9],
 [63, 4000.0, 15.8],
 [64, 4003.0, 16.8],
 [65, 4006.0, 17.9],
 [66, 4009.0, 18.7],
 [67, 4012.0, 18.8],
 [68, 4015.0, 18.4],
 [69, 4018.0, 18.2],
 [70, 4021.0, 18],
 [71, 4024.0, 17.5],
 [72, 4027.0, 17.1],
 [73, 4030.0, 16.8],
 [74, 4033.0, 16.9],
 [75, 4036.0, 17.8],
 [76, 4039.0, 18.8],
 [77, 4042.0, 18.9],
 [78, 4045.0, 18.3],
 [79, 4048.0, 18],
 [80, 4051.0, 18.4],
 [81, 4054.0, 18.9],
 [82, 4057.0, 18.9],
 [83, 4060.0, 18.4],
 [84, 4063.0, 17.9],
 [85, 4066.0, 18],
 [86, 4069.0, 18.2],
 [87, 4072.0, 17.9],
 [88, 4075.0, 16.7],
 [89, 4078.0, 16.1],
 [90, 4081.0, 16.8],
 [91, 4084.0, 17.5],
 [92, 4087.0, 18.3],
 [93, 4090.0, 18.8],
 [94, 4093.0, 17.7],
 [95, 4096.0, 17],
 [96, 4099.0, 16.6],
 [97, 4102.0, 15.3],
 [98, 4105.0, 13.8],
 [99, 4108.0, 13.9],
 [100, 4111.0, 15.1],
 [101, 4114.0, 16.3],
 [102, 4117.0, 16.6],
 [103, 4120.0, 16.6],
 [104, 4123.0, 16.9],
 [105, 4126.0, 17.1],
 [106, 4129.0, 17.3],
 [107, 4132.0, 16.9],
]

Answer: 1.28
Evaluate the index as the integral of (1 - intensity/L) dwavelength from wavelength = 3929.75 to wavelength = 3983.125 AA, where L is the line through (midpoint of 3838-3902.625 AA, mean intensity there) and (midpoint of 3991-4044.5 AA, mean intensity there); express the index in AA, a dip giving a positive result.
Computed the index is 9.72 AA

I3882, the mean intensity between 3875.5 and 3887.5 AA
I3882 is 14.1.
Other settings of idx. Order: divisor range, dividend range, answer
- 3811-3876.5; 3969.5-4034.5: 1.28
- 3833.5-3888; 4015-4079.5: 1.40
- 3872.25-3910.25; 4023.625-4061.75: 1.35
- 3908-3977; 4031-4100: 1.37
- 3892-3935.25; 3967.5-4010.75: 1.08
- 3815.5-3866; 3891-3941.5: 1.10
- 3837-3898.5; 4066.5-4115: 1.31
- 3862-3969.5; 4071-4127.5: 1.27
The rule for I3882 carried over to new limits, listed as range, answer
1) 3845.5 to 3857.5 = 14.8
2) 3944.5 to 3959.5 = 15.8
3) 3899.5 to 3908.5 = 14.8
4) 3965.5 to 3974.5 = 10.6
